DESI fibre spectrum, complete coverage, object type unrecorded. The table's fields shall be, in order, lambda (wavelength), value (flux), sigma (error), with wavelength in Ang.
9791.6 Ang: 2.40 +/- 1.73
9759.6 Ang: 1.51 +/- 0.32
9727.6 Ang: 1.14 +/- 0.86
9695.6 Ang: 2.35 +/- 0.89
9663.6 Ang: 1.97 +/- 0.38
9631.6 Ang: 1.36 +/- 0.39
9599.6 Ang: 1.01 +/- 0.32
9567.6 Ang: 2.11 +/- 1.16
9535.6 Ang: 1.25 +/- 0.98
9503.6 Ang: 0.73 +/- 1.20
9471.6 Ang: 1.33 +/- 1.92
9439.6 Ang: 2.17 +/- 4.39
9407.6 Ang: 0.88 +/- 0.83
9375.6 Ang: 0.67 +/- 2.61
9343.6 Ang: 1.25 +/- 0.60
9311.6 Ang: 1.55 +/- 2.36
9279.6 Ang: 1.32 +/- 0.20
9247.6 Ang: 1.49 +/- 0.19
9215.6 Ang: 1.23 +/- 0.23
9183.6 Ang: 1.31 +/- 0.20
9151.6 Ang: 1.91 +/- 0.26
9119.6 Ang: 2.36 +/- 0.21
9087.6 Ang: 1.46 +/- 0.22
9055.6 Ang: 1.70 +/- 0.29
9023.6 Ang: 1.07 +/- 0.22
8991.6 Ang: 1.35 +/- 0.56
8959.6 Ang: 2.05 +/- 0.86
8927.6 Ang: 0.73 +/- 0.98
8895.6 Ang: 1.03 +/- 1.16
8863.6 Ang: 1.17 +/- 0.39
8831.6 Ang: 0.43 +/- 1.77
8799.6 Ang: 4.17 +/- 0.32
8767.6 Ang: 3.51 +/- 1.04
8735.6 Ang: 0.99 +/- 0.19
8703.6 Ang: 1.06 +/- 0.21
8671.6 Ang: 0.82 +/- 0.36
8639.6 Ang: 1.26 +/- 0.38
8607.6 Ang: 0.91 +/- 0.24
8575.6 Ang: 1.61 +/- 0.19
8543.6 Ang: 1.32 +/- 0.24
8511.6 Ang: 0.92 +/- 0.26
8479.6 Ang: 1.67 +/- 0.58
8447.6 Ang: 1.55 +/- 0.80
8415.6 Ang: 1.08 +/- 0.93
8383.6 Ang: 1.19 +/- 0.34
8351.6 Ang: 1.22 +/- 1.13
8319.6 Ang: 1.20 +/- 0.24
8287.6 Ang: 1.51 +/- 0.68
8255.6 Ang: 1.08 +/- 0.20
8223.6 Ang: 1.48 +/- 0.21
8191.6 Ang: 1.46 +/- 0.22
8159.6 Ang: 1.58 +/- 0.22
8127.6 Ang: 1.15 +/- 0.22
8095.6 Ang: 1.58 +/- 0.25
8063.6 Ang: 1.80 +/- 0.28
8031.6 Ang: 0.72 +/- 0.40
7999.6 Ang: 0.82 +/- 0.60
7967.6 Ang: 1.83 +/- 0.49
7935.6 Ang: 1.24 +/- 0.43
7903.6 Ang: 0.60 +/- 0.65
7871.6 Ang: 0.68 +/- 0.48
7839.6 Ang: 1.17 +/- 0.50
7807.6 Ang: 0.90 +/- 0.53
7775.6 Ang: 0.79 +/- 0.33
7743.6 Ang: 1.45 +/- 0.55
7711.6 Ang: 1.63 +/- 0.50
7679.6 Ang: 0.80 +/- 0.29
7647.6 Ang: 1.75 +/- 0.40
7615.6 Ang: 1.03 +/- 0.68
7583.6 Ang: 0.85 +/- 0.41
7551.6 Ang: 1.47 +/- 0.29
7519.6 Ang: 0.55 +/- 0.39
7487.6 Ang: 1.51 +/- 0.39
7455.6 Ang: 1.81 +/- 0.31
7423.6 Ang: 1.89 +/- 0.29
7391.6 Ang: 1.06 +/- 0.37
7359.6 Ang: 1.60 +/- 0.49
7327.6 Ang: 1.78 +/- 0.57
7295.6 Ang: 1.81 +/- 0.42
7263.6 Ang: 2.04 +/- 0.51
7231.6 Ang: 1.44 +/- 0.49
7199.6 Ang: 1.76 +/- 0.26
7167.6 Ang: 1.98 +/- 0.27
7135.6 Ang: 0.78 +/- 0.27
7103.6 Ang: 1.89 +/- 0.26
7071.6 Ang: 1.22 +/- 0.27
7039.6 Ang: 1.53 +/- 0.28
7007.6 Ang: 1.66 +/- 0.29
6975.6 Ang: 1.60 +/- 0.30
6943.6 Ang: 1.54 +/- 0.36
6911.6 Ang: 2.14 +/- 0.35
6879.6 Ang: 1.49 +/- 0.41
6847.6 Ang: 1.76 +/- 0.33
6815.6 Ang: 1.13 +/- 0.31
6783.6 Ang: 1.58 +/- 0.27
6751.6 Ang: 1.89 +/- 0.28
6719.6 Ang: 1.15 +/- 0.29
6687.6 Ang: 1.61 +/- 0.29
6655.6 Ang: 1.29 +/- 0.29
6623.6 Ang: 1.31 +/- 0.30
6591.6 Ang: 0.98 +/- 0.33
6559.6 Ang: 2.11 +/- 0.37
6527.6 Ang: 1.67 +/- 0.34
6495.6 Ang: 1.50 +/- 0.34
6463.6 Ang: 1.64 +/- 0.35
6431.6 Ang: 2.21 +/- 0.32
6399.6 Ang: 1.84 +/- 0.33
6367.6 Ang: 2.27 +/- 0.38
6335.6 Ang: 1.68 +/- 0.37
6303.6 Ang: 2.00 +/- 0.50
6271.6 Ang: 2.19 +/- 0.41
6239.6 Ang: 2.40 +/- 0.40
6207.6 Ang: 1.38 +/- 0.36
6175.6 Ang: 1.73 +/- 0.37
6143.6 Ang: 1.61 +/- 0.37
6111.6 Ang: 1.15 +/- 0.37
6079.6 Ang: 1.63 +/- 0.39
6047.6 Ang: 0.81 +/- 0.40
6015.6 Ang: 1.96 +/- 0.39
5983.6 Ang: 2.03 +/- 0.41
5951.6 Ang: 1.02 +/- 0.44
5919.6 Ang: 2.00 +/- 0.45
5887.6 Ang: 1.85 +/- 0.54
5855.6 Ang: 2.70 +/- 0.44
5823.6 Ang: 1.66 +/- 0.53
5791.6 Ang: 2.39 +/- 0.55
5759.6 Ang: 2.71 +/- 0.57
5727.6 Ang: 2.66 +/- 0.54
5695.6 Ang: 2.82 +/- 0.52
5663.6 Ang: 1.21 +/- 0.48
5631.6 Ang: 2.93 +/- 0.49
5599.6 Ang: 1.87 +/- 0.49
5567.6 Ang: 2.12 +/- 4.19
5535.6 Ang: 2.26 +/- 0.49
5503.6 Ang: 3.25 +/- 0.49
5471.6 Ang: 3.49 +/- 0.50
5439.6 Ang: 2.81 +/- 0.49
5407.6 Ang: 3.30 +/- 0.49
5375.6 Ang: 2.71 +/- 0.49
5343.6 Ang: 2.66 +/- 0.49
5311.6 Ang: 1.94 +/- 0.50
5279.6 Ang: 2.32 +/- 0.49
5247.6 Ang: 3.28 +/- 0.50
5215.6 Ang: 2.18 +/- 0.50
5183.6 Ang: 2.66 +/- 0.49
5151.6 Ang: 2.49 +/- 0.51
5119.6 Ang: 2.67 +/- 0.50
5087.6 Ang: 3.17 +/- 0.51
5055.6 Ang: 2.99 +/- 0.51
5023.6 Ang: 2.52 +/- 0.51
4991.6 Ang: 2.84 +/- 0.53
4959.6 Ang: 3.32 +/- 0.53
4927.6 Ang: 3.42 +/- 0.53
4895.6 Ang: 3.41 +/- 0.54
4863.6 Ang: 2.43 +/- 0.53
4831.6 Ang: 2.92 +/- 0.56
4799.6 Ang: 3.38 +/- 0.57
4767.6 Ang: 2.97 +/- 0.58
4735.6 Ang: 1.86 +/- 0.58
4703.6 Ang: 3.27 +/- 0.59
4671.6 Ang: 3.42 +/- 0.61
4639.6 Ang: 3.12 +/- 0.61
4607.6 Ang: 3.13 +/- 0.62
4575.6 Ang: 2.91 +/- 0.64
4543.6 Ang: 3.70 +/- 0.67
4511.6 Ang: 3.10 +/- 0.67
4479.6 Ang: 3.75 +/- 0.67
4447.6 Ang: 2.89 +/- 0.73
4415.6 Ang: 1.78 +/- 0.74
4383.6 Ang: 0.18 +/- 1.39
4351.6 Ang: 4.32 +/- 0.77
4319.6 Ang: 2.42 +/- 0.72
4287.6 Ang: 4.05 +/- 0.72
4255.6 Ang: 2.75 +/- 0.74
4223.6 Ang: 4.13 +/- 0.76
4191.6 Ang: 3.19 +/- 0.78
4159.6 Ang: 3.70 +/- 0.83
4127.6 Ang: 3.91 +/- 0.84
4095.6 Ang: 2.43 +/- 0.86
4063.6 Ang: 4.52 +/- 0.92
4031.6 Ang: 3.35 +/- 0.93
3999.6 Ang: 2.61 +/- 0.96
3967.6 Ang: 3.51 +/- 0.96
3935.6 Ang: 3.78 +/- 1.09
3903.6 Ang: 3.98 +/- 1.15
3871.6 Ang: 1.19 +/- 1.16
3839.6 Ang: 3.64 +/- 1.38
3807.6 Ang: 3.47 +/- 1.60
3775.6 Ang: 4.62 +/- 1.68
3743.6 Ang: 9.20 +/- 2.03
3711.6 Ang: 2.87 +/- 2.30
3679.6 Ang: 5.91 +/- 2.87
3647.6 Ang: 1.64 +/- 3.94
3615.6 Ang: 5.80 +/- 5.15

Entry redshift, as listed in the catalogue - 1.36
